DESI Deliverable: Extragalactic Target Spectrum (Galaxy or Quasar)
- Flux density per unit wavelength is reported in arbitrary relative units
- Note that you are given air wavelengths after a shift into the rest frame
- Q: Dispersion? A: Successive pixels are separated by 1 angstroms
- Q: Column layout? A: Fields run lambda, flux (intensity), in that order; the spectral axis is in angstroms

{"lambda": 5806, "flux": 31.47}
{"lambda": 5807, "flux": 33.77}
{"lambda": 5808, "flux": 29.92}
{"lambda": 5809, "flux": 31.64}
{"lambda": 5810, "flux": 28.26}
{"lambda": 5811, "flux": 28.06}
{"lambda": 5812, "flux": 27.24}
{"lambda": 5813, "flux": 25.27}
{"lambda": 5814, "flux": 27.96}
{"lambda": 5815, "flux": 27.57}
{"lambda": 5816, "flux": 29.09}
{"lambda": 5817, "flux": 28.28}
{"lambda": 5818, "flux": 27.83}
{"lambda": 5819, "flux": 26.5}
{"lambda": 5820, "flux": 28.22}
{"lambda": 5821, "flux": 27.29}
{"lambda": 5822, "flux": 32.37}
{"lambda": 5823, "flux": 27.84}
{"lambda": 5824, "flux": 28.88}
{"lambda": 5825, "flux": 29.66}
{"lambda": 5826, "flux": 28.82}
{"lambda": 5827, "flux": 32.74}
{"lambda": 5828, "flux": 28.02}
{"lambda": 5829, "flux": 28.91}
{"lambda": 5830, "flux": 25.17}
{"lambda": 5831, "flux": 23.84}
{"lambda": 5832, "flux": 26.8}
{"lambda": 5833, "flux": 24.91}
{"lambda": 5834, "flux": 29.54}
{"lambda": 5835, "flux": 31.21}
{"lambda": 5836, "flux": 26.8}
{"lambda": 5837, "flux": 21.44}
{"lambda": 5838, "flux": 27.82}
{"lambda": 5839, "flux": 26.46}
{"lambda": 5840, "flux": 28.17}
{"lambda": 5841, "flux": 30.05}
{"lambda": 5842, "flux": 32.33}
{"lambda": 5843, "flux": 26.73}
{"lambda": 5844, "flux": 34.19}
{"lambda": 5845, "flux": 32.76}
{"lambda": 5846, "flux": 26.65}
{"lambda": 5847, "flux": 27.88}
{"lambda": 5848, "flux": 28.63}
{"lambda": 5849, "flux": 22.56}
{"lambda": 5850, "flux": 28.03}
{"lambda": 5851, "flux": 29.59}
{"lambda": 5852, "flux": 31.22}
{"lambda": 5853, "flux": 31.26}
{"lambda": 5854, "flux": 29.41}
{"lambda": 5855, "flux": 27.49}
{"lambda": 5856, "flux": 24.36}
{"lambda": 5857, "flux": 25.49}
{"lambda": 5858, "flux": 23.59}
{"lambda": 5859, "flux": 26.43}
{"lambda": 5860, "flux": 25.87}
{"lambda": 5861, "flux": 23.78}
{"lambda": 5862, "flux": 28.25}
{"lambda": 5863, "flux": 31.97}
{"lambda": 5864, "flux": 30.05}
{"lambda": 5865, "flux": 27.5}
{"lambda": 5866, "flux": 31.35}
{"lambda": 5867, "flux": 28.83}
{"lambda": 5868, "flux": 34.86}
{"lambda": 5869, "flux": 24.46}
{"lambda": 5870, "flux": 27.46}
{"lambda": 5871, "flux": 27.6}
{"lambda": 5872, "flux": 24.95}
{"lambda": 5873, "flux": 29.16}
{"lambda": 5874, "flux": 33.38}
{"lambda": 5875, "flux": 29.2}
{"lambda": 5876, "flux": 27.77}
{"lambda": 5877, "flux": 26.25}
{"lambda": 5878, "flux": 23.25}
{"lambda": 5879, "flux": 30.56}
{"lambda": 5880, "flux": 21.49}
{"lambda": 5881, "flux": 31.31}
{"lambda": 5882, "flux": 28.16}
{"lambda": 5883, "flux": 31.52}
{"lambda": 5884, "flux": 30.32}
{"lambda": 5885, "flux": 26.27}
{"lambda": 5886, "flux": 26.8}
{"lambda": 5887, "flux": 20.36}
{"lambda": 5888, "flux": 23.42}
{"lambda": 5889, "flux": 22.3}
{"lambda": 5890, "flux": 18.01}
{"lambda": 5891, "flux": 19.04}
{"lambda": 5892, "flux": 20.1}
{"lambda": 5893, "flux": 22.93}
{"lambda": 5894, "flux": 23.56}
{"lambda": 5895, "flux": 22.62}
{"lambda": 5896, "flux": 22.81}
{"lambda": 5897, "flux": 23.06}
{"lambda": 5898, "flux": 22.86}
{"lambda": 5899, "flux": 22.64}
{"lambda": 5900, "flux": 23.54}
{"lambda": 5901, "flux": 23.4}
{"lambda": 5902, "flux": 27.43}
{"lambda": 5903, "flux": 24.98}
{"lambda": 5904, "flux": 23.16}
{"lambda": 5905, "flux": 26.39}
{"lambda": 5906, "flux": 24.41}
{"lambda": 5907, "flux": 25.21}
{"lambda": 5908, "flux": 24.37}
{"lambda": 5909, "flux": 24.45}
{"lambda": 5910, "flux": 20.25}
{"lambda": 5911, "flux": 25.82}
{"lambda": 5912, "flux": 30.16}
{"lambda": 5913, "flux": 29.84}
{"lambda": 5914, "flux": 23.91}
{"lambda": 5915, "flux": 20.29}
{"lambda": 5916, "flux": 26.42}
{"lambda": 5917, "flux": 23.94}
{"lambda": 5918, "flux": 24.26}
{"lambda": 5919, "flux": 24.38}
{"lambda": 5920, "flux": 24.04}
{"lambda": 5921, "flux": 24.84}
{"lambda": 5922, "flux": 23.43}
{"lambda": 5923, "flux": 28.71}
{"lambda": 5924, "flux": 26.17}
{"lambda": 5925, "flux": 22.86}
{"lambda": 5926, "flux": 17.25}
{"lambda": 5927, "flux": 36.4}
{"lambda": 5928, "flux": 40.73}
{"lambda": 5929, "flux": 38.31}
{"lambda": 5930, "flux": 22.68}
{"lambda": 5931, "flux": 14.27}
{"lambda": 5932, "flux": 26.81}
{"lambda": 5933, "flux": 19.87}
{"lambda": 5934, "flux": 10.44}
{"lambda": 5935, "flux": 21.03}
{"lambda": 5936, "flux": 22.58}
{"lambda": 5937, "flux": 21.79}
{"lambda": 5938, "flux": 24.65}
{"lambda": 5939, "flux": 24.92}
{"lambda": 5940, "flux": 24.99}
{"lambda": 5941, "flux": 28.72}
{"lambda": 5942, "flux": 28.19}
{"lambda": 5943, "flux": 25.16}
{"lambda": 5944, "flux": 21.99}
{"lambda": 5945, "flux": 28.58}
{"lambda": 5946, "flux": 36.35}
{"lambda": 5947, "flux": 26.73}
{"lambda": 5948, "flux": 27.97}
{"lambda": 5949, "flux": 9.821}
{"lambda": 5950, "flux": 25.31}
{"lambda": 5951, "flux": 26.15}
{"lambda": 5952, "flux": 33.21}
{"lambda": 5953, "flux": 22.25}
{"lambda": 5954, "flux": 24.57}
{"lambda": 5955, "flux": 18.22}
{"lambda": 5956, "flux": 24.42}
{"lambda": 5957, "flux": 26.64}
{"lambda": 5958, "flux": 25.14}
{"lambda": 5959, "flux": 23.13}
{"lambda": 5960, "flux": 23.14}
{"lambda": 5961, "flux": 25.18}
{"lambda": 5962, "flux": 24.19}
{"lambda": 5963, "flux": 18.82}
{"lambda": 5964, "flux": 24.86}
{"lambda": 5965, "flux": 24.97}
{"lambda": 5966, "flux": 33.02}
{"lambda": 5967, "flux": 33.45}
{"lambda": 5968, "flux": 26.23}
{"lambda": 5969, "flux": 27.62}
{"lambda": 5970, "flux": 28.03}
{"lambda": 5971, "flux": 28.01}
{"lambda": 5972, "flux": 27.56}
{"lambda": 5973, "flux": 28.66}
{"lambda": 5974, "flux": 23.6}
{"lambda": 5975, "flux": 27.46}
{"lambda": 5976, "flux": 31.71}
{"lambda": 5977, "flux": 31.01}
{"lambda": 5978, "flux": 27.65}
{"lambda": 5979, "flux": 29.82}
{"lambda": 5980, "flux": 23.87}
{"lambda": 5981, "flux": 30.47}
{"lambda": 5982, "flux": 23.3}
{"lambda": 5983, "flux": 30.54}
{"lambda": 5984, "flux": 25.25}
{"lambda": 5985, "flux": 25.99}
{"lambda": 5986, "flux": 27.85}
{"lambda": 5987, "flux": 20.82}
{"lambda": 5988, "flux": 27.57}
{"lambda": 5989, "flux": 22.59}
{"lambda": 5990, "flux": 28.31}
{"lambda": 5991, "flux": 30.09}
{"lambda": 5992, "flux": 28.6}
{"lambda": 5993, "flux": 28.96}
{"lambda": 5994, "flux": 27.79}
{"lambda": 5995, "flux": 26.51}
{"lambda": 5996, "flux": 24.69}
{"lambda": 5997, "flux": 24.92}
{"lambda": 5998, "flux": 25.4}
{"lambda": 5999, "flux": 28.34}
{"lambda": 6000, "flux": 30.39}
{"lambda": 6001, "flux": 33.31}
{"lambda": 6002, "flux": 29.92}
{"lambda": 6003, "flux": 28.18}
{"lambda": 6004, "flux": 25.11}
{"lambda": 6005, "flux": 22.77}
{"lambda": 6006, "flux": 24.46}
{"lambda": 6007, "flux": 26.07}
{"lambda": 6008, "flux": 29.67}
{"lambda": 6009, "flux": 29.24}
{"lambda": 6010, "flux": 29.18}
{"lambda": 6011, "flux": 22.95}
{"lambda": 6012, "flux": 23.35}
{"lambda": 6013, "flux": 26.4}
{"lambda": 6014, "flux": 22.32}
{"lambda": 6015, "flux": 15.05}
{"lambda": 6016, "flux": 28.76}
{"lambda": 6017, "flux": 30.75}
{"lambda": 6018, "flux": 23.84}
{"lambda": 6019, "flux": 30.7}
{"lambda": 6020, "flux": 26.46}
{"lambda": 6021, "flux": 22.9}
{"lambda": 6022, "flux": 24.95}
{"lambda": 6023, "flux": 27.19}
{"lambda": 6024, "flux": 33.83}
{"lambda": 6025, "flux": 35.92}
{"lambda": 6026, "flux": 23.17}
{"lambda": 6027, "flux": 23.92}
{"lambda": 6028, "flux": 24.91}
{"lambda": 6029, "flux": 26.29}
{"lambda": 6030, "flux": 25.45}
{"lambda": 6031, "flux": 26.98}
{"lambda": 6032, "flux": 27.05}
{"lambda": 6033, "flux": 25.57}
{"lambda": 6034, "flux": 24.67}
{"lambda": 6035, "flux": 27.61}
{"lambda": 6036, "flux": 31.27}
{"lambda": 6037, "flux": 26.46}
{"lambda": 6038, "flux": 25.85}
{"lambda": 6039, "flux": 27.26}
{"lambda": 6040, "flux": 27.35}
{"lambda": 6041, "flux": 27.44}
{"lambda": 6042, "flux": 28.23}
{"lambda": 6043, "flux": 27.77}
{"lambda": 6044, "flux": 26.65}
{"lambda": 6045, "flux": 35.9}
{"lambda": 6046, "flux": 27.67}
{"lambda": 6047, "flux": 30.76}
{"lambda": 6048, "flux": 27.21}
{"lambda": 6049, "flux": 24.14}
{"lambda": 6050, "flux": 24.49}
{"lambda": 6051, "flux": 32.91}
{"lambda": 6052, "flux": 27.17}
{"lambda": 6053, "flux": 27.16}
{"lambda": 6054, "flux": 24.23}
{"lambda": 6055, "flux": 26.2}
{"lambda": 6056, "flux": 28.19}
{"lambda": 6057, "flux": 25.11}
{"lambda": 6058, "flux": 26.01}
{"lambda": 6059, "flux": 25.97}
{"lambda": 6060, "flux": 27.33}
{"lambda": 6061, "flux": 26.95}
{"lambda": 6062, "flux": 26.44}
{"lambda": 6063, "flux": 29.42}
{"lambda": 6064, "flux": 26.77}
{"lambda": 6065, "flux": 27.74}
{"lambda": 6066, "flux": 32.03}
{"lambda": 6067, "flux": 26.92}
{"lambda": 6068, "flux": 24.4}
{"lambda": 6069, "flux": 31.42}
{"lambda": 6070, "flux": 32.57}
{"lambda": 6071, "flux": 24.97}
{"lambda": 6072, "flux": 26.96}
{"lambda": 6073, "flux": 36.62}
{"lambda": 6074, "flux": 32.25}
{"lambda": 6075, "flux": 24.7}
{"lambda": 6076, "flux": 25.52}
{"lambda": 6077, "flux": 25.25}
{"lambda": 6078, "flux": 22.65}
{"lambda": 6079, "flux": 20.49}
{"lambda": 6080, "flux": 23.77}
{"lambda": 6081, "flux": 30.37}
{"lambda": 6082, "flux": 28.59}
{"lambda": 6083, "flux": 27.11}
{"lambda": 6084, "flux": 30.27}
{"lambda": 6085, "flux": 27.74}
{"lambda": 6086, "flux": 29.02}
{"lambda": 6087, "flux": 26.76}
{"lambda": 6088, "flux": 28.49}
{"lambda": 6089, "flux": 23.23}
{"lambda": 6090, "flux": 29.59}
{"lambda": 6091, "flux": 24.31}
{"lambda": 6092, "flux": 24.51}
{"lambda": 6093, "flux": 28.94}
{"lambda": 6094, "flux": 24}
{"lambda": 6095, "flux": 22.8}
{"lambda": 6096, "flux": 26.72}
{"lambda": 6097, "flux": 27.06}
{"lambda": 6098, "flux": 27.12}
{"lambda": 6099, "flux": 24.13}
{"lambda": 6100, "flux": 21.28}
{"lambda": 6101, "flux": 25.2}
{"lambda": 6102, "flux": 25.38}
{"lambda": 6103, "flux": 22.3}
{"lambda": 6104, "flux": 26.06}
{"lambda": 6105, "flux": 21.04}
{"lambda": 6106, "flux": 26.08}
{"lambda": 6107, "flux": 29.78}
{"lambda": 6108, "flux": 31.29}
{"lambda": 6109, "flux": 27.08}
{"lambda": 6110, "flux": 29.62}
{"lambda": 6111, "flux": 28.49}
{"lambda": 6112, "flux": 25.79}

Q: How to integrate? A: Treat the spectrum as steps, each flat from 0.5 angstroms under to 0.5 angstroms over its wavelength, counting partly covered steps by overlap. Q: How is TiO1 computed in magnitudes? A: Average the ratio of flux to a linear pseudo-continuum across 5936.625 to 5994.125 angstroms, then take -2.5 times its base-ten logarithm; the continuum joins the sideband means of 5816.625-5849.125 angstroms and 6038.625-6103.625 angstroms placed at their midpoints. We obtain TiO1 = 0.05 mag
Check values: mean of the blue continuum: 28.2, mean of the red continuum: 27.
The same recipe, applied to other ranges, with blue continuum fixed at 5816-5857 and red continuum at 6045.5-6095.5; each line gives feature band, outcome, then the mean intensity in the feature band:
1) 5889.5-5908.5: 0.20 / 23.2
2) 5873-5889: 0.03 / 27.2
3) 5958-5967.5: 0.08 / 25.6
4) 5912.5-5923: 0.13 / 24.7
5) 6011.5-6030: 0.05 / 26.1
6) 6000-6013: 0.01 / 27.1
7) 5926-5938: 0.13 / 24.7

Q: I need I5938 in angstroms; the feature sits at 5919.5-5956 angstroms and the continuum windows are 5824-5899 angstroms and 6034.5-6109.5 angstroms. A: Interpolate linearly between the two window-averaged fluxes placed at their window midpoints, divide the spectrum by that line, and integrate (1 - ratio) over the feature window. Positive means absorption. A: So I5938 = 2.8 angstroms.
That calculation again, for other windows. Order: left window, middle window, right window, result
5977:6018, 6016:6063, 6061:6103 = -0.9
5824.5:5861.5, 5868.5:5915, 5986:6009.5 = 4.1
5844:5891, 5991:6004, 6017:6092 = -0.3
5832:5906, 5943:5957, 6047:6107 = 0.8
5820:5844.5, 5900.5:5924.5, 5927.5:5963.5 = 0.7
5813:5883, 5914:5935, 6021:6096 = 2.3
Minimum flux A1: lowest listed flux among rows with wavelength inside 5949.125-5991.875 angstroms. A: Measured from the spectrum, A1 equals 18.22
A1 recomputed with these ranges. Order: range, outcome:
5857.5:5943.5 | 10.44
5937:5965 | 9.821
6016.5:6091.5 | 20.49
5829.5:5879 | 21.44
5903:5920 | 20.25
